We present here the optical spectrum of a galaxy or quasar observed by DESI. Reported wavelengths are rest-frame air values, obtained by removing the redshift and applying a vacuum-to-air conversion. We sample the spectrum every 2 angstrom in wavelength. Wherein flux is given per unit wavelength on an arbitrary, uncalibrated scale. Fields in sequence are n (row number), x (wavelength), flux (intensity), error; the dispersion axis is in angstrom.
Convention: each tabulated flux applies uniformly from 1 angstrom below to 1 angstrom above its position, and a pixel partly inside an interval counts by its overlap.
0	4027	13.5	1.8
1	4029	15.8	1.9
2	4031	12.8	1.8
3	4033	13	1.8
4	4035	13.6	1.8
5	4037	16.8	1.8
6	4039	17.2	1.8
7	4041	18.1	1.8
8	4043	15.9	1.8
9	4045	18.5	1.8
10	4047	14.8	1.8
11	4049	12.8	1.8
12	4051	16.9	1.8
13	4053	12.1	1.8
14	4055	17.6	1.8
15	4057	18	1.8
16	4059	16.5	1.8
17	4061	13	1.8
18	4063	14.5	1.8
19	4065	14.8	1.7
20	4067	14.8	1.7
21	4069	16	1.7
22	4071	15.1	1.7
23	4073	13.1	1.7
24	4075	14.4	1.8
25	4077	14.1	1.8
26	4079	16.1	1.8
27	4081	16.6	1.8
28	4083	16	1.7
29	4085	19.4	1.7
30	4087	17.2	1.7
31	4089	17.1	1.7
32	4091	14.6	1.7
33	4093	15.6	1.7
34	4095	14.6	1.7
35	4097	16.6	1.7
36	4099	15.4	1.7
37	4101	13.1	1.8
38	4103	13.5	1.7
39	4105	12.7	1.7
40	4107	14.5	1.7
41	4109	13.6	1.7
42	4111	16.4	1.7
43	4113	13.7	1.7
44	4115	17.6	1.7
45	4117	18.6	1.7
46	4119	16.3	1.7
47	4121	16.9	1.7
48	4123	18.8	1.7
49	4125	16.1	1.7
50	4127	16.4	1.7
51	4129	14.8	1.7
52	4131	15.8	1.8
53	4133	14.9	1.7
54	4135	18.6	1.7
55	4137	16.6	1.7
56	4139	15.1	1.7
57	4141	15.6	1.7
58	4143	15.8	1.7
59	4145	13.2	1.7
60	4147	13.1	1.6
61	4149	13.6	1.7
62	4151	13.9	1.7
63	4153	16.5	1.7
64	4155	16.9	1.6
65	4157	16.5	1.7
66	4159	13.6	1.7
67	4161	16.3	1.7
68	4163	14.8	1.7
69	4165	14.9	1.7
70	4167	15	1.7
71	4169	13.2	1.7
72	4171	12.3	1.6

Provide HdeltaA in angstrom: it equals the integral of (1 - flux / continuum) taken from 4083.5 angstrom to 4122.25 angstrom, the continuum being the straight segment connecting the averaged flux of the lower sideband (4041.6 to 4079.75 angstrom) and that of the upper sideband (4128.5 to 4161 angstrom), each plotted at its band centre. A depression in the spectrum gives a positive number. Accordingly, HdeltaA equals -1.0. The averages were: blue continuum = 15.2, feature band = 15.7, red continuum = 15.3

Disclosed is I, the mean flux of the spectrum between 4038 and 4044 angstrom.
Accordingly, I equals 17.1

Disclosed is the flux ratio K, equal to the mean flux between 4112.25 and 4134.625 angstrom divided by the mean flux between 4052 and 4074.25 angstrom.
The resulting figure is 1.1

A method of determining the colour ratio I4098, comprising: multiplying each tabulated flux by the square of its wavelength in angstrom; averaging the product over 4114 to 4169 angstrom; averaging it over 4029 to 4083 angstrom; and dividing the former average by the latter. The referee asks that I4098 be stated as 1.07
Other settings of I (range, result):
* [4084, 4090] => 17.9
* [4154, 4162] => 15.8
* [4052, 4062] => 15.4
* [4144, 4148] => 13.1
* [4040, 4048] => 16.8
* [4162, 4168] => 14.9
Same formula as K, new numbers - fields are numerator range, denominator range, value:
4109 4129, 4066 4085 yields 1.07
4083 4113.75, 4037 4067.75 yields 0.97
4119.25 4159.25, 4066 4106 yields 1.03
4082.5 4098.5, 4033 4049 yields 1.02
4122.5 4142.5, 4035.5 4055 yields 1.02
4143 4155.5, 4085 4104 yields 0.94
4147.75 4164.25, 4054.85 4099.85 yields 0.97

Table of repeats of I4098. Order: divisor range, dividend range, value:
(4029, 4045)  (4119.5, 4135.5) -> 1.11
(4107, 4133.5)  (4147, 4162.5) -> 0.96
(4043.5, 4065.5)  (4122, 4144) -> 1.09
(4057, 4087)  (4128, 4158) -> 1.03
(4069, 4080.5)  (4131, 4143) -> 1.12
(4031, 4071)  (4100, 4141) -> 1.05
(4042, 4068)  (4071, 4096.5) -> 1.04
